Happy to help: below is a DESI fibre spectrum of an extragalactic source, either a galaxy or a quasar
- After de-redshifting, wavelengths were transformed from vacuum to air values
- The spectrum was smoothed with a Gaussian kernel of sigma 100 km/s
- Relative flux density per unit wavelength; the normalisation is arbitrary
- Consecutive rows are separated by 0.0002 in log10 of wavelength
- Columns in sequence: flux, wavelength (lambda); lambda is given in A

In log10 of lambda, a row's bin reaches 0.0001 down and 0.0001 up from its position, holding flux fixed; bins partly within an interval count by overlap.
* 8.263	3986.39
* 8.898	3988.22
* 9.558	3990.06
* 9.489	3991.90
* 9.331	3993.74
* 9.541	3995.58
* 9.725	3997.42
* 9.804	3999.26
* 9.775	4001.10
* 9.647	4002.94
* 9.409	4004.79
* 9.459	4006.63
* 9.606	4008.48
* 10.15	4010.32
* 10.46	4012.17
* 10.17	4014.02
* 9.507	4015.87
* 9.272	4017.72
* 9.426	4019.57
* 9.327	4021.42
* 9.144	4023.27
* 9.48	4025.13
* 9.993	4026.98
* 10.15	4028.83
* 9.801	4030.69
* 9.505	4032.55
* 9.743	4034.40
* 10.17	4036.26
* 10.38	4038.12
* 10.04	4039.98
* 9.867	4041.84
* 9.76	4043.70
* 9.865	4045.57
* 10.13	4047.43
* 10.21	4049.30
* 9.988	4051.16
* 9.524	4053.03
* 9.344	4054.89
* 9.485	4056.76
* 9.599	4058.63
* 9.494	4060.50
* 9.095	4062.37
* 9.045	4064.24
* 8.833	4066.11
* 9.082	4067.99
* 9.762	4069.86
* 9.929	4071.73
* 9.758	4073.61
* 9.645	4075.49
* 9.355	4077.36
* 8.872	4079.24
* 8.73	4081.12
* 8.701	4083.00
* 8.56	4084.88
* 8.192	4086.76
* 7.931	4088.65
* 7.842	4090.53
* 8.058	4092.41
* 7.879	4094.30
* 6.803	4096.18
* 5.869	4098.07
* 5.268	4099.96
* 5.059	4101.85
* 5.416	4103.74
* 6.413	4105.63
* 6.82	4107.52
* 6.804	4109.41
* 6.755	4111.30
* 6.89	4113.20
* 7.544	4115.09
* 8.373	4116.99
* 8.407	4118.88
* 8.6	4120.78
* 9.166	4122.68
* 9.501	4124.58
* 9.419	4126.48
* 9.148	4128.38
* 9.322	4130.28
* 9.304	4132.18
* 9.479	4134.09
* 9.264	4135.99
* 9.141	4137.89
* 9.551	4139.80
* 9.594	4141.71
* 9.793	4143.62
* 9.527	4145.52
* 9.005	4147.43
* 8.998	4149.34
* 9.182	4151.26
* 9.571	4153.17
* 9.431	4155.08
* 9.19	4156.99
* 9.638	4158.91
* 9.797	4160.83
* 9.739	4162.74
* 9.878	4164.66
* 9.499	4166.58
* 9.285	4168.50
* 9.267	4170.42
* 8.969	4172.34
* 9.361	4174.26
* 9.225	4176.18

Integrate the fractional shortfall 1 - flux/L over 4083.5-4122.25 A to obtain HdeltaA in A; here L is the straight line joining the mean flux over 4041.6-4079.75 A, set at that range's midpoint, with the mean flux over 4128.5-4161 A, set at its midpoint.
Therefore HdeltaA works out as 9.2 A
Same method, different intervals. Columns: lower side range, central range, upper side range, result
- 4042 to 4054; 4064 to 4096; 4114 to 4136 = 2.5 A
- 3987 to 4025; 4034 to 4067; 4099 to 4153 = -2.2 A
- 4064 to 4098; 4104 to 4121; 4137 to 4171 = 3.3 A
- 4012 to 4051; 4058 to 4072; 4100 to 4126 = -0.8 A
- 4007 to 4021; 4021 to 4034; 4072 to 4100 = -0.2 A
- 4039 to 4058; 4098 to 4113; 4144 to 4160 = 5.4 A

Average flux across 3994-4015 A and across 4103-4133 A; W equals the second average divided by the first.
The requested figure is 0.82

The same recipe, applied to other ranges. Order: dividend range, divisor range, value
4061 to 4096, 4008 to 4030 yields 0.91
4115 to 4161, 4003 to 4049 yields 0.94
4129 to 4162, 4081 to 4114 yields 1.33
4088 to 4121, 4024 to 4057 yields 0.71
